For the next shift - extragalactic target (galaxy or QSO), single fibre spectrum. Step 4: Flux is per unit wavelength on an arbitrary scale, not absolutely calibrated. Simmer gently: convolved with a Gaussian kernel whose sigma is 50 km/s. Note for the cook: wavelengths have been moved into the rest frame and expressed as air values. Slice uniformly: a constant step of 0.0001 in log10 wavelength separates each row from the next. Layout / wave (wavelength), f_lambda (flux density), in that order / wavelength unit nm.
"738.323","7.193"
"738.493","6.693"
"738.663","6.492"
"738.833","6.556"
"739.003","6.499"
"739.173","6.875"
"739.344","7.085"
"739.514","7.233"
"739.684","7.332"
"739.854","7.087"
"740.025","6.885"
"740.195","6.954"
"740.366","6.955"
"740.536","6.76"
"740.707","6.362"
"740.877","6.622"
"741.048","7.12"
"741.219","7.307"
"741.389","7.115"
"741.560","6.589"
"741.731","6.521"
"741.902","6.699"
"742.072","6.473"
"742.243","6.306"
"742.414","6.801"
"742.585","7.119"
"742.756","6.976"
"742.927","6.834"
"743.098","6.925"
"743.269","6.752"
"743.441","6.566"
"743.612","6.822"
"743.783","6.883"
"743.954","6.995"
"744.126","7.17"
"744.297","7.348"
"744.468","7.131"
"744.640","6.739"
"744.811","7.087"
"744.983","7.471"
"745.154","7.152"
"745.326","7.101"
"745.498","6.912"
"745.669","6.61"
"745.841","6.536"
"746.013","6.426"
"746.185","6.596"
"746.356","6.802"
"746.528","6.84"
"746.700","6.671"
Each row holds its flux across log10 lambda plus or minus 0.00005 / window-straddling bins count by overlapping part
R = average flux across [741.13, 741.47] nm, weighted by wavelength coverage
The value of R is 7.22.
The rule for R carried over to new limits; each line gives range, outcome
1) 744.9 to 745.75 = 7.05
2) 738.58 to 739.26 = 6.6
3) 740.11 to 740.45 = 6.95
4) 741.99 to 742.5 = 6.52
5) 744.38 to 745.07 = 7.11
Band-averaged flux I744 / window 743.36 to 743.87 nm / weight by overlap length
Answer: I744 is 6.77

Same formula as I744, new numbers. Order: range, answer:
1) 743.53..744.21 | 6.97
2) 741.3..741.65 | 6.86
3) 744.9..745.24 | 7.32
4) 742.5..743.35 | 6.92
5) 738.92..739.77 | 7.01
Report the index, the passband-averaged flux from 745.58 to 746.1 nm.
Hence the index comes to 6.53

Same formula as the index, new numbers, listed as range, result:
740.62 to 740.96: 6.49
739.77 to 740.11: 6.98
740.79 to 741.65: 6.95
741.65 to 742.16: 6.57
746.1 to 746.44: 6.72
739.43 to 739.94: 7.22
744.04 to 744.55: 7.22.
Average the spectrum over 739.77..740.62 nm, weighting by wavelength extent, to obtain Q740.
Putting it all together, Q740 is 6.93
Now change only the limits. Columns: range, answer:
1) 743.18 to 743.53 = 6.65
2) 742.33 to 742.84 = 6.97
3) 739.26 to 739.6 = 7.17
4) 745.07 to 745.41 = 7.12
